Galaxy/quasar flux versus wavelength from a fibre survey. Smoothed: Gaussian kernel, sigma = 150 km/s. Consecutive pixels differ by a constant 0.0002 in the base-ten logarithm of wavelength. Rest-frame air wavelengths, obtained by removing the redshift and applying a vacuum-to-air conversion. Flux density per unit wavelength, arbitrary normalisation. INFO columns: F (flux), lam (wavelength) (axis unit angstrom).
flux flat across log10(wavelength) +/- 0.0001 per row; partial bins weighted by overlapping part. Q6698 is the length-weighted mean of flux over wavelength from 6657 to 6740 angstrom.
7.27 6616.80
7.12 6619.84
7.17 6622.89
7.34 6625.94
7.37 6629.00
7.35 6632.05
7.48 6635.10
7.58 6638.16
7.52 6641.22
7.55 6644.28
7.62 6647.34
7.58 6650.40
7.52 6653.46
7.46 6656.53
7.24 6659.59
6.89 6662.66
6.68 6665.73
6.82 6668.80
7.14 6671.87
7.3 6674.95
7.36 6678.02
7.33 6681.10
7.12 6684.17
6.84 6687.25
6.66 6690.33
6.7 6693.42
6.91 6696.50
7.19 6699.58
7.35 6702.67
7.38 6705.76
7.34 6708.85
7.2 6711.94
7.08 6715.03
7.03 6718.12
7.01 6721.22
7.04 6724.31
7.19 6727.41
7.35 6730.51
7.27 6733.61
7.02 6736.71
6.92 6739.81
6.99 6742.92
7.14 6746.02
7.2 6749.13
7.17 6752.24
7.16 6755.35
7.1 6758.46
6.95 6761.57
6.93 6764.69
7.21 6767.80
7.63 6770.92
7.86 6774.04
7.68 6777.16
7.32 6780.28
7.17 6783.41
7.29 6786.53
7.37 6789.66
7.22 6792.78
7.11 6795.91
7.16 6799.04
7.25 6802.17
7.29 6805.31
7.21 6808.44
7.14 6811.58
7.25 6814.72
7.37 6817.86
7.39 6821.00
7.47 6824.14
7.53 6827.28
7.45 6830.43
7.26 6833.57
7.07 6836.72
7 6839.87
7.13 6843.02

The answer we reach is 7.1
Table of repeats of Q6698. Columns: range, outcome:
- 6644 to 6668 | 7.29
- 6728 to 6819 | 7.23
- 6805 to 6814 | 7.2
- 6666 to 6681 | 7.13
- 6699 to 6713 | 7.3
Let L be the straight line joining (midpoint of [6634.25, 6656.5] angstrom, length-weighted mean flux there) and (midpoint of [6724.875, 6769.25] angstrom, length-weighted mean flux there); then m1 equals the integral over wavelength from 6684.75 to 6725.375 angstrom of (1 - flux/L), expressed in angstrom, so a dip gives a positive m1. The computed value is 1.3 angstrom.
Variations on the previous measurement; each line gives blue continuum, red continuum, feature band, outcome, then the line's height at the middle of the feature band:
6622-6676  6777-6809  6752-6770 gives 0.43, 7.27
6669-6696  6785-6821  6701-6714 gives -0.41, 7.08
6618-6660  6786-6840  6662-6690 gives 1.34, 7.39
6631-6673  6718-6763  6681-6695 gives 0.67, 7.23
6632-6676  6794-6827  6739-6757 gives 0.46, 7.29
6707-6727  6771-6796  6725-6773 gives 0.71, 7.26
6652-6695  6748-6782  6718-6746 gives 0.45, 7.21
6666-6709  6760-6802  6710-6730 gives 0.13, 7.16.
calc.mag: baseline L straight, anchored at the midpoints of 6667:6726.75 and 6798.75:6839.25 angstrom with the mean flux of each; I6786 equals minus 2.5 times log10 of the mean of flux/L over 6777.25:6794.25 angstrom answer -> -0.01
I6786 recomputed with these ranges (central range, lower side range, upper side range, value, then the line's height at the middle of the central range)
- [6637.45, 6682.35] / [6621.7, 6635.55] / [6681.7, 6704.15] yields -0.02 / 7.16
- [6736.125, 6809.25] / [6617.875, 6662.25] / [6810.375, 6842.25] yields 0.01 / 7.32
